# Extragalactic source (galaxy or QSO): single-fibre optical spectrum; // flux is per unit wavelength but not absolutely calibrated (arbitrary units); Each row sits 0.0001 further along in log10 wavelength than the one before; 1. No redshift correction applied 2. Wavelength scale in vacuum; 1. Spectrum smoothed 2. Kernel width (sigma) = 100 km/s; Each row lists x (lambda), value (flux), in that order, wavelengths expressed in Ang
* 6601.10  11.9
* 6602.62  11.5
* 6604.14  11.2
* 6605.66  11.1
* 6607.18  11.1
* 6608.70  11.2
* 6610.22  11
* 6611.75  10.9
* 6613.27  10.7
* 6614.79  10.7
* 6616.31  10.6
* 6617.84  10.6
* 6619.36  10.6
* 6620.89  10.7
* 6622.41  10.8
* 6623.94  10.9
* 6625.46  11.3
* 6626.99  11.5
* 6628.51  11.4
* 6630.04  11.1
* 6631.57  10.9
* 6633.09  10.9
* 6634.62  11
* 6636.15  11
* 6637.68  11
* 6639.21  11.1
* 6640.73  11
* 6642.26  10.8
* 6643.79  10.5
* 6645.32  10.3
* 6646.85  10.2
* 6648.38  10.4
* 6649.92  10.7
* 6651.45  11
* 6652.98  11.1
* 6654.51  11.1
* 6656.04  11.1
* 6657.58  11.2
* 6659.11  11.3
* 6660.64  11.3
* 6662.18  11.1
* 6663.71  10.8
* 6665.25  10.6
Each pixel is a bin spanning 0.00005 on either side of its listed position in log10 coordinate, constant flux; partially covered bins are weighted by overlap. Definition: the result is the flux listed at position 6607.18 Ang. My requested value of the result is 11.1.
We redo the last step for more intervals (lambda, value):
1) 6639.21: 11.1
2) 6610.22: 11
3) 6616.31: 10.6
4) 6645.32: 10.3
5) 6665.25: 10.6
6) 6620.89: 10.7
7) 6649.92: 10.7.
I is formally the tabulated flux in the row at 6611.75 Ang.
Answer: 10.9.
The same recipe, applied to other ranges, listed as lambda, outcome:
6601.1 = 11.9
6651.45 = 11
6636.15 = 11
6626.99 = 11.5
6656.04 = 11.1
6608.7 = 11.2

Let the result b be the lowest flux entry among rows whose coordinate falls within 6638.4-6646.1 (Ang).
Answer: 10.3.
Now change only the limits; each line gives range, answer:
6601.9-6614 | 10.7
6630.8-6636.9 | 10.9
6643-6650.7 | 10.2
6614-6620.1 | 10.6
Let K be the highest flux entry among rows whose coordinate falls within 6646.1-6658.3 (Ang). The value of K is 11.2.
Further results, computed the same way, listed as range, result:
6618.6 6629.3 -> 11.5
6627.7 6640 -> 11.4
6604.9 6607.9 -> 11.1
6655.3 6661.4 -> 11.3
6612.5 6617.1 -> 10.7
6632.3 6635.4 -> 11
